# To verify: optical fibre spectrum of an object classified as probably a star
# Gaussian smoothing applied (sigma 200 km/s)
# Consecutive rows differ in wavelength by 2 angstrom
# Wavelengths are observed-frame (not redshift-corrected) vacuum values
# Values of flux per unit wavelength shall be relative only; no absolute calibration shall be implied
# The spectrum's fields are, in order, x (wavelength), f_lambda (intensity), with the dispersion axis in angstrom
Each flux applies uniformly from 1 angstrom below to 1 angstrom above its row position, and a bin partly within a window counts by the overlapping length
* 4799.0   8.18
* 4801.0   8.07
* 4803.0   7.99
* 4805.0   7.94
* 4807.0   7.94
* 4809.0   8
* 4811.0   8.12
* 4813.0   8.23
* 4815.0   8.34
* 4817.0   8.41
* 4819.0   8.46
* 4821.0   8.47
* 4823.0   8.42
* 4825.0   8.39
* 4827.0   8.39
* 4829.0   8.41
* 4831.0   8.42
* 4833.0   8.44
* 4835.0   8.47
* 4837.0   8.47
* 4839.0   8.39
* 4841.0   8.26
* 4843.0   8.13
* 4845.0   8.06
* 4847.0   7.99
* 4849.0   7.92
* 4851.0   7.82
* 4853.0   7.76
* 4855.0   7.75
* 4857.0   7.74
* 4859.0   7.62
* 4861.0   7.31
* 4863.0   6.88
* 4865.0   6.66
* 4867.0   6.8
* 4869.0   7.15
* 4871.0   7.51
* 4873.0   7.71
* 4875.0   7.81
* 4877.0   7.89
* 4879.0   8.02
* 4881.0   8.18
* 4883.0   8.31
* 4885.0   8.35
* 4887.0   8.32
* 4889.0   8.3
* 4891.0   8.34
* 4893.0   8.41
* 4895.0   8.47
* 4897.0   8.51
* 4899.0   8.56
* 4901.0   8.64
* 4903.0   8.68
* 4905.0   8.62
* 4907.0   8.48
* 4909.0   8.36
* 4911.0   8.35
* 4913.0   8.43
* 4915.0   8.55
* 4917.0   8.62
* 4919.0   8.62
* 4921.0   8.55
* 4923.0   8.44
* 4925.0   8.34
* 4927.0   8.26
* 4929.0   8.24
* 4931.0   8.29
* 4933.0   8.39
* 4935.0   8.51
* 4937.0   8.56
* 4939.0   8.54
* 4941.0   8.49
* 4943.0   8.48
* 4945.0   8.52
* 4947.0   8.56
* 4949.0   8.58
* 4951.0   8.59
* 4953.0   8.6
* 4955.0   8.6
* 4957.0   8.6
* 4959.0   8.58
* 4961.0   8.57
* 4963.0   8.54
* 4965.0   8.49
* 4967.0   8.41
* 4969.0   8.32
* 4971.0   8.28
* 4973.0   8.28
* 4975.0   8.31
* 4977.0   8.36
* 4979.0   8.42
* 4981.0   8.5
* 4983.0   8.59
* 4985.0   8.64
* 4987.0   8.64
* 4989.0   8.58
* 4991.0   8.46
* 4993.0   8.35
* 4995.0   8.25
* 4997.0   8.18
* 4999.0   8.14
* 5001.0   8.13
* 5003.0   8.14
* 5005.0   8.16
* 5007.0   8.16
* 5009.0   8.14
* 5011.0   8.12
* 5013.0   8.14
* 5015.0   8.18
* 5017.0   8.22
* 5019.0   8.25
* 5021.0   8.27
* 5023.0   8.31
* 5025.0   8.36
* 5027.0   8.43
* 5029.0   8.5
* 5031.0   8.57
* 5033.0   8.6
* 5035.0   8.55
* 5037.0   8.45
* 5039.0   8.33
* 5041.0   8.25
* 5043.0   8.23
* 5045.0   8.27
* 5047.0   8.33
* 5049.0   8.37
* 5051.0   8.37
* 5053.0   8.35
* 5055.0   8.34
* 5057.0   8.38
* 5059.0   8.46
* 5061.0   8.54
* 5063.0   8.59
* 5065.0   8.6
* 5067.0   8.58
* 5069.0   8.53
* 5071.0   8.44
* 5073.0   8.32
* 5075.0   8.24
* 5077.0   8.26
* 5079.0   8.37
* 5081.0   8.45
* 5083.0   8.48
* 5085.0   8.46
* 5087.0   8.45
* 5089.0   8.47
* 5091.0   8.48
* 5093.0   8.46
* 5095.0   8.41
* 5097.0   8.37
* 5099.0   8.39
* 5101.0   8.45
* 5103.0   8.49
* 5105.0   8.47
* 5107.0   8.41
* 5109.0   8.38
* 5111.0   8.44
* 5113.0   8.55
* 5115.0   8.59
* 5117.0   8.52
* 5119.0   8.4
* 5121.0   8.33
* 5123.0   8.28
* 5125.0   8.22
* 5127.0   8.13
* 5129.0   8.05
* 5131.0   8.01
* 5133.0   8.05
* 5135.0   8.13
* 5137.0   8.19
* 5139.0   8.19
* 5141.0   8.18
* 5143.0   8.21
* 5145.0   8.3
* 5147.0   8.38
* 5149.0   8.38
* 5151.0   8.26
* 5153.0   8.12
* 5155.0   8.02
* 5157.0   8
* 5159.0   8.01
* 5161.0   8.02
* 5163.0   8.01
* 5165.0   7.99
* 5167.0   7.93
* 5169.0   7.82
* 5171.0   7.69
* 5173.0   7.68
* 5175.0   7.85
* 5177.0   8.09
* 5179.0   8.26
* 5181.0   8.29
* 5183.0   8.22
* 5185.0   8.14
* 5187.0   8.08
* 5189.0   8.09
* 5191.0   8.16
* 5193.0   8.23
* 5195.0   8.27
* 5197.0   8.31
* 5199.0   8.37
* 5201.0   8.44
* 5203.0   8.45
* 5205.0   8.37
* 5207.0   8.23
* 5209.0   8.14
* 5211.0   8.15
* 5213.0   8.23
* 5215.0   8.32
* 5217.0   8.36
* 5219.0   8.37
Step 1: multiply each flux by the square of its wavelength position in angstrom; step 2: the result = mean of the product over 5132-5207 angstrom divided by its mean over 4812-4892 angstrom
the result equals 1.2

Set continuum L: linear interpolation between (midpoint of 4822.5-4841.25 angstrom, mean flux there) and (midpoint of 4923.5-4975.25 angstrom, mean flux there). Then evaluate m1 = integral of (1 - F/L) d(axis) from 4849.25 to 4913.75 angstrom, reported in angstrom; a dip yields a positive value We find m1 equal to 3.4 angstrom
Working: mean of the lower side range 8.41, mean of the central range 7.99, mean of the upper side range 8.46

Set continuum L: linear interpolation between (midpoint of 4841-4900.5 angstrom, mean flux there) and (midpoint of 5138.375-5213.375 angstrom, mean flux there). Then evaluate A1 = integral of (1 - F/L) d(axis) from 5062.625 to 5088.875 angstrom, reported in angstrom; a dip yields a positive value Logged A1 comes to -1.2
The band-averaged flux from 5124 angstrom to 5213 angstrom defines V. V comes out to 8.14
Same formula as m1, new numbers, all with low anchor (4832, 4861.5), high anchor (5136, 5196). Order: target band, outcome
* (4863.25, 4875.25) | 1.21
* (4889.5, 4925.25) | -2.06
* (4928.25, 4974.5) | -2.48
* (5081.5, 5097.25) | -0.72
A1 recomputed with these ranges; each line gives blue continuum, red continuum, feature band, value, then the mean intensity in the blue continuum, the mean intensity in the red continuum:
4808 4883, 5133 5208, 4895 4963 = -4.2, 7.97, 8.14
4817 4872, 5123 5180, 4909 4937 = -1.6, 7.94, 8.08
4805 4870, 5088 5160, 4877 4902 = -0.9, 7.99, 8.3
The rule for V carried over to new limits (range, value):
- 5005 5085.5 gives 8.37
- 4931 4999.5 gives 8.47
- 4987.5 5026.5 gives 8.25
